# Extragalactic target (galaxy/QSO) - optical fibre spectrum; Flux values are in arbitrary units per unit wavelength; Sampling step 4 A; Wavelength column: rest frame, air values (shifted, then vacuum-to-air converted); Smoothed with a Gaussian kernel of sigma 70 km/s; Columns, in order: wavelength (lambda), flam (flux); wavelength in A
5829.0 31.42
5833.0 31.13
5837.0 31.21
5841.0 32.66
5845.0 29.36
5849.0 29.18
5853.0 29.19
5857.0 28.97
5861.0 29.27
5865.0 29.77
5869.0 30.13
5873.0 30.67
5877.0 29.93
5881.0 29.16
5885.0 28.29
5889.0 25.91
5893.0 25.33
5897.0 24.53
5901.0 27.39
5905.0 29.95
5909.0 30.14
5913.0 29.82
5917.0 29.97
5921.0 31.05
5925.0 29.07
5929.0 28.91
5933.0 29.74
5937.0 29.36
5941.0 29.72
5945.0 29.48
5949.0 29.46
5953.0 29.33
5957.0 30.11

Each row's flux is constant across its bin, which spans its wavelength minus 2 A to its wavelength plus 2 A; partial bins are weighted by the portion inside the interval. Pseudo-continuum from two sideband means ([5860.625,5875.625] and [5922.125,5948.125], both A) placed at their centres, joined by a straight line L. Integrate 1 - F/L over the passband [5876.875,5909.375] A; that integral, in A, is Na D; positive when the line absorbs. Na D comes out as 2.40 A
